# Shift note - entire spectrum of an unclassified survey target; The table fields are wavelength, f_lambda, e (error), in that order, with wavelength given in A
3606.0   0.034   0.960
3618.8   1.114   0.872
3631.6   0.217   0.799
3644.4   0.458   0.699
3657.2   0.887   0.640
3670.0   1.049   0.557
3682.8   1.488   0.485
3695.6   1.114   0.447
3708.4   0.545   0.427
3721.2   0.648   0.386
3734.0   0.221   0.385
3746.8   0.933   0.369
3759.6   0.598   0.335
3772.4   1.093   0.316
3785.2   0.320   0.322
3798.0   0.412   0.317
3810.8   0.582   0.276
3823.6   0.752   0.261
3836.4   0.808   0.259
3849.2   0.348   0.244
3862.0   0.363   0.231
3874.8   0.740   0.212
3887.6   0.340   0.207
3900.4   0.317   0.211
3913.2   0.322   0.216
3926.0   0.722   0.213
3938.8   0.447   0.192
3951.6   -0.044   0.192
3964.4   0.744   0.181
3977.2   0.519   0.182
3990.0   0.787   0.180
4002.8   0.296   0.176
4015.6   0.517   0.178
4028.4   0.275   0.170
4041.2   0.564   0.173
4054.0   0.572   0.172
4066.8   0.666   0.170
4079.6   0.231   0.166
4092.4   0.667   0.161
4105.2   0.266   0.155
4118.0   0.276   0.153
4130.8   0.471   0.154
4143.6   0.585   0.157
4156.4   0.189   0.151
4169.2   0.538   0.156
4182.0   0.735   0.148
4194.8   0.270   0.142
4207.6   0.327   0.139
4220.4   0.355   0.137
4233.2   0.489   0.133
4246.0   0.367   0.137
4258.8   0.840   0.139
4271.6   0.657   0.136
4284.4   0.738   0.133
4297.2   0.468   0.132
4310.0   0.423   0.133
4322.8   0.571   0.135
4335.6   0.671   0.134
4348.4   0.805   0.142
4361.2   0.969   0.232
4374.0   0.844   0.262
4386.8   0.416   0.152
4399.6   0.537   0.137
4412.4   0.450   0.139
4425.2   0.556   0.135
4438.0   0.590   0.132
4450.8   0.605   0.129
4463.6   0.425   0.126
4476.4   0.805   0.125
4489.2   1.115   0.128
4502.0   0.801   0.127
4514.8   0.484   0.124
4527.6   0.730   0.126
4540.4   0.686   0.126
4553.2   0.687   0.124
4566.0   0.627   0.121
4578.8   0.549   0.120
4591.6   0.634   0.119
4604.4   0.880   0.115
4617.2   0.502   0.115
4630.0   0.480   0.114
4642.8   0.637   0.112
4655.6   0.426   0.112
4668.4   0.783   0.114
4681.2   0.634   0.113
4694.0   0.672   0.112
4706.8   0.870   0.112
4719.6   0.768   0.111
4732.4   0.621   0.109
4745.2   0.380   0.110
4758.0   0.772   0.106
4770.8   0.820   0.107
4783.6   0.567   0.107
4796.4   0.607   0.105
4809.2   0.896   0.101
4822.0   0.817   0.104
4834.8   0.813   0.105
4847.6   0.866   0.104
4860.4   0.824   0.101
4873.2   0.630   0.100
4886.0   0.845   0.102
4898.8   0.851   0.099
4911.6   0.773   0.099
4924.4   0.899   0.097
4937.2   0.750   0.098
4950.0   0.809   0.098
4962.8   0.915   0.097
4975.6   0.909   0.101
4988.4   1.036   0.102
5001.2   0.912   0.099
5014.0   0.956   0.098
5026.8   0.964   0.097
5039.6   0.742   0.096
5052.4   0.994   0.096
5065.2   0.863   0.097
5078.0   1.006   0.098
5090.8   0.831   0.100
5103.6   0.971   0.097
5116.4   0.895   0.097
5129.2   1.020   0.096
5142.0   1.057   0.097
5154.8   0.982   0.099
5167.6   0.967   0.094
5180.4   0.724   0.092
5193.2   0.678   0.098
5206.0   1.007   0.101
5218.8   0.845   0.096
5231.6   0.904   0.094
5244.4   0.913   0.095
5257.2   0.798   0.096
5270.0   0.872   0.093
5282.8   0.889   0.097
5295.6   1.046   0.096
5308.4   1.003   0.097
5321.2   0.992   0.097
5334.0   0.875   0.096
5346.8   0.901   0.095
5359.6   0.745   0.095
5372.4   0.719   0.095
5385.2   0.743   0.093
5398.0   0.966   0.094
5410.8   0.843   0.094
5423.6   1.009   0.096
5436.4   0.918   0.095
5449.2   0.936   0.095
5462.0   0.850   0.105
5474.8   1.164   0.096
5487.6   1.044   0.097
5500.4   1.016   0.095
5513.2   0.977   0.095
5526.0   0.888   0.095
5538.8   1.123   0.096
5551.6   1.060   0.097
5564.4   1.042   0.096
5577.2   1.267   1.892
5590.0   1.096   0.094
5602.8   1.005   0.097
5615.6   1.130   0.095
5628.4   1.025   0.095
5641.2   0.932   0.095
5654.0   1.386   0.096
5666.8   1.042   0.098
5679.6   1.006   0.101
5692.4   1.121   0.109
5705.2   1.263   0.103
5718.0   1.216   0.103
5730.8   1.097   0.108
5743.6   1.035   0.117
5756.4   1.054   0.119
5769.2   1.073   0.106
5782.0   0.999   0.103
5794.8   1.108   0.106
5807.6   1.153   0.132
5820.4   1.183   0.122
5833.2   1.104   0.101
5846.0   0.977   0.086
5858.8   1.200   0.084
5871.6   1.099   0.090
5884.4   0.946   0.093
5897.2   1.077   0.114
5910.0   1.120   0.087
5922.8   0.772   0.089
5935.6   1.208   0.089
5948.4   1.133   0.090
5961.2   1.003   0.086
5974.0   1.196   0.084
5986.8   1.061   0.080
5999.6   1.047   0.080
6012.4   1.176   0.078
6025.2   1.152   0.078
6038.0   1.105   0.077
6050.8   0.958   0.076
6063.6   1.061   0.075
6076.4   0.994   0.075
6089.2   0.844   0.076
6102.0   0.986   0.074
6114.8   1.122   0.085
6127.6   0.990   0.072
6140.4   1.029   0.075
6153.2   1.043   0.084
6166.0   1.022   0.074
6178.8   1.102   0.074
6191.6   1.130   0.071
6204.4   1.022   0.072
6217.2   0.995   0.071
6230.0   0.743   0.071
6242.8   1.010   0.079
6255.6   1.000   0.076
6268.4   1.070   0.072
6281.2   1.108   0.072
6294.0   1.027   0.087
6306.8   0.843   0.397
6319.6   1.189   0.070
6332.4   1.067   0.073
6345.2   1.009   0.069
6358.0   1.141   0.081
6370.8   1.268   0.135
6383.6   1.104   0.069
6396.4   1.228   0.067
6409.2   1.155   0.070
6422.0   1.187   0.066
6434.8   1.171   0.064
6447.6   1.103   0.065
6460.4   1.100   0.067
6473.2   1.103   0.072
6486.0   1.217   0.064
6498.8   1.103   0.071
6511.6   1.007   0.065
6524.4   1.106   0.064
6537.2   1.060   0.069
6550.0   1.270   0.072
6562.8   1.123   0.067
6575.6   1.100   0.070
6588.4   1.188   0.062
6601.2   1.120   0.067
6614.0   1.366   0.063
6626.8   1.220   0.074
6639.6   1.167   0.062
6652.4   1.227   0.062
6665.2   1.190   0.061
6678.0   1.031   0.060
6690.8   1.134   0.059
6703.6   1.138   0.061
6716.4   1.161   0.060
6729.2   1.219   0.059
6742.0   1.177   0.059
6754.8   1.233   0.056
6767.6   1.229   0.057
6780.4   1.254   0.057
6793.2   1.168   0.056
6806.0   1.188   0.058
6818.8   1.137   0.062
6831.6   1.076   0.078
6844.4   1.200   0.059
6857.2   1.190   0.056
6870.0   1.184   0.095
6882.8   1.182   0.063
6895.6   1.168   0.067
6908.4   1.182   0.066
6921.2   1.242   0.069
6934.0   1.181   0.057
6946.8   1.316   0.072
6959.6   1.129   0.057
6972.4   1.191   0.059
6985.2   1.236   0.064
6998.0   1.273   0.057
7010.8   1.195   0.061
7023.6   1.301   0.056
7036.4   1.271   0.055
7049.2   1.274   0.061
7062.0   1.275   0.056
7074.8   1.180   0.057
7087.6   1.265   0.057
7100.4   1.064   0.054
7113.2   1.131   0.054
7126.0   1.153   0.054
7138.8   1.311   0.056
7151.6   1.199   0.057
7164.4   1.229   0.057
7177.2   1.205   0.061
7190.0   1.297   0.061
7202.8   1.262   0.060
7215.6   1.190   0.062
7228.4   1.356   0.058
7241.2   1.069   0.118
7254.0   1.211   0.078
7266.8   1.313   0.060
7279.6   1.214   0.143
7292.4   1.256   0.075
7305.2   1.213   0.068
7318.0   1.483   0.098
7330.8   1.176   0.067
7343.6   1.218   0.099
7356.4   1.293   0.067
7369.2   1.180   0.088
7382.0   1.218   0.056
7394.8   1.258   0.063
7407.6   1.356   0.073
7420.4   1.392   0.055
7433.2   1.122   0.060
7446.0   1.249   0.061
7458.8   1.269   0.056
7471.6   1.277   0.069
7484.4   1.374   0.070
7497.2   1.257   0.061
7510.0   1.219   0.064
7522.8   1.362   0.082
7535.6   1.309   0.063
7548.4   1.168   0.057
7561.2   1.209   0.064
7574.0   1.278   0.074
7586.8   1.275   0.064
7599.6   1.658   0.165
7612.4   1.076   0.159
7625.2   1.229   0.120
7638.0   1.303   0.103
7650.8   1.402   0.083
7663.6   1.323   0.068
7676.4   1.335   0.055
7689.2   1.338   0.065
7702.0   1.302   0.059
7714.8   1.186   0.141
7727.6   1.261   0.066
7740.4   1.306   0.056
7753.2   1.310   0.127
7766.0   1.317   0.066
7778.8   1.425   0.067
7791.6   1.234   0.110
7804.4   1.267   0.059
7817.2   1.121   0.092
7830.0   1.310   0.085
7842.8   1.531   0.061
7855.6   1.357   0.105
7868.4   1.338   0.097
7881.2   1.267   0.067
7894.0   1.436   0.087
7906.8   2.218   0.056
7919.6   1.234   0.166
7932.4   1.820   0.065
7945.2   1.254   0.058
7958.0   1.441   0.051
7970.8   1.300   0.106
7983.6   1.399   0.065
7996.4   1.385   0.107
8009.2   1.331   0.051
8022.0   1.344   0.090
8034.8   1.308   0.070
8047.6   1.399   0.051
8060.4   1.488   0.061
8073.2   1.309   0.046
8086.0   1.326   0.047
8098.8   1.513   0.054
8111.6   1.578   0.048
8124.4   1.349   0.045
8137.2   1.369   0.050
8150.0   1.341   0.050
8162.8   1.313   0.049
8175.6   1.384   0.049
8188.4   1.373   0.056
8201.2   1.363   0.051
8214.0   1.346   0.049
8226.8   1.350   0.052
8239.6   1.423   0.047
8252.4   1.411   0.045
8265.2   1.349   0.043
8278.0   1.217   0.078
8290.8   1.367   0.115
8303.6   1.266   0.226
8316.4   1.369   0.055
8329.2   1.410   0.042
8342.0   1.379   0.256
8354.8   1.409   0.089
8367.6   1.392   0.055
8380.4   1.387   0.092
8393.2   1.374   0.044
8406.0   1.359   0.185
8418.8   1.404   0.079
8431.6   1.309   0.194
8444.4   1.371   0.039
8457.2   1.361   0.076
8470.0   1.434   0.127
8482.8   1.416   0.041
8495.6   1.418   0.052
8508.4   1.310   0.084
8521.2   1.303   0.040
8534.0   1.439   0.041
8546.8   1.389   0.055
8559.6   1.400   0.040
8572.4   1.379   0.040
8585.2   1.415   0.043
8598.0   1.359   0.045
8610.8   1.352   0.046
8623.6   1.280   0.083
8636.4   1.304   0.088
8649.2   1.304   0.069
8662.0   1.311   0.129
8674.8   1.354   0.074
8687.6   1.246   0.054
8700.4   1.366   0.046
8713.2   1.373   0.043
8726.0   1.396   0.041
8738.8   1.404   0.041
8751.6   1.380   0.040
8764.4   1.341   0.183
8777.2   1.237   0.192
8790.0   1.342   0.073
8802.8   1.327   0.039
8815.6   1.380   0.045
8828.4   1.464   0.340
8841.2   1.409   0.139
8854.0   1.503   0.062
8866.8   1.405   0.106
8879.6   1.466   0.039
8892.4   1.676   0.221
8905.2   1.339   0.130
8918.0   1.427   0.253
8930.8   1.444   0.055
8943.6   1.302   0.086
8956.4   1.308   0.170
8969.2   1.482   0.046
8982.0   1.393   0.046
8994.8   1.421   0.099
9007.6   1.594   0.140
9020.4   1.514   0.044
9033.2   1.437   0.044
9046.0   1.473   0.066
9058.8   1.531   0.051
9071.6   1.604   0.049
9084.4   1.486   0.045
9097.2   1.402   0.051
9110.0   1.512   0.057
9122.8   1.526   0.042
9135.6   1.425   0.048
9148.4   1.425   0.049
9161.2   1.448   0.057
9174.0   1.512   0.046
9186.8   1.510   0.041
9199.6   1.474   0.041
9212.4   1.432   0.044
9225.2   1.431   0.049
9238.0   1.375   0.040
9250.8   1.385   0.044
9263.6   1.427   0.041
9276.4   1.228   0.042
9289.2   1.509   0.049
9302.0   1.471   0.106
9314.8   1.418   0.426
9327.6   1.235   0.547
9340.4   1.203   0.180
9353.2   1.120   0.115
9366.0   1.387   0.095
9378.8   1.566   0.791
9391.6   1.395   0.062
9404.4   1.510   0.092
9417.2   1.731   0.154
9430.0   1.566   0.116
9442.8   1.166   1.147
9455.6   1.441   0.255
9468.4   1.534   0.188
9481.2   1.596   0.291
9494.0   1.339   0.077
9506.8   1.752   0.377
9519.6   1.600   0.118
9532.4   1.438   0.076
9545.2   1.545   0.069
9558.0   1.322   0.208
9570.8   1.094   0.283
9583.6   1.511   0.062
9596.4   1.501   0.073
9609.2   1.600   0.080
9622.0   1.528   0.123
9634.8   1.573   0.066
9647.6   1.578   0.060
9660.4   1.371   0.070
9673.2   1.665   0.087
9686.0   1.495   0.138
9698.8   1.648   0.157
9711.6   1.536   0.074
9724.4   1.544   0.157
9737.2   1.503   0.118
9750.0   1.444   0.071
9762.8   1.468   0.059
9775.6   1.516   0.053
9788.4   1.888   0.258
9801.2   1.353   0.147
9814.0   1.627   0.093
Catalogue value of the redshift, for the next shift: 0.205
